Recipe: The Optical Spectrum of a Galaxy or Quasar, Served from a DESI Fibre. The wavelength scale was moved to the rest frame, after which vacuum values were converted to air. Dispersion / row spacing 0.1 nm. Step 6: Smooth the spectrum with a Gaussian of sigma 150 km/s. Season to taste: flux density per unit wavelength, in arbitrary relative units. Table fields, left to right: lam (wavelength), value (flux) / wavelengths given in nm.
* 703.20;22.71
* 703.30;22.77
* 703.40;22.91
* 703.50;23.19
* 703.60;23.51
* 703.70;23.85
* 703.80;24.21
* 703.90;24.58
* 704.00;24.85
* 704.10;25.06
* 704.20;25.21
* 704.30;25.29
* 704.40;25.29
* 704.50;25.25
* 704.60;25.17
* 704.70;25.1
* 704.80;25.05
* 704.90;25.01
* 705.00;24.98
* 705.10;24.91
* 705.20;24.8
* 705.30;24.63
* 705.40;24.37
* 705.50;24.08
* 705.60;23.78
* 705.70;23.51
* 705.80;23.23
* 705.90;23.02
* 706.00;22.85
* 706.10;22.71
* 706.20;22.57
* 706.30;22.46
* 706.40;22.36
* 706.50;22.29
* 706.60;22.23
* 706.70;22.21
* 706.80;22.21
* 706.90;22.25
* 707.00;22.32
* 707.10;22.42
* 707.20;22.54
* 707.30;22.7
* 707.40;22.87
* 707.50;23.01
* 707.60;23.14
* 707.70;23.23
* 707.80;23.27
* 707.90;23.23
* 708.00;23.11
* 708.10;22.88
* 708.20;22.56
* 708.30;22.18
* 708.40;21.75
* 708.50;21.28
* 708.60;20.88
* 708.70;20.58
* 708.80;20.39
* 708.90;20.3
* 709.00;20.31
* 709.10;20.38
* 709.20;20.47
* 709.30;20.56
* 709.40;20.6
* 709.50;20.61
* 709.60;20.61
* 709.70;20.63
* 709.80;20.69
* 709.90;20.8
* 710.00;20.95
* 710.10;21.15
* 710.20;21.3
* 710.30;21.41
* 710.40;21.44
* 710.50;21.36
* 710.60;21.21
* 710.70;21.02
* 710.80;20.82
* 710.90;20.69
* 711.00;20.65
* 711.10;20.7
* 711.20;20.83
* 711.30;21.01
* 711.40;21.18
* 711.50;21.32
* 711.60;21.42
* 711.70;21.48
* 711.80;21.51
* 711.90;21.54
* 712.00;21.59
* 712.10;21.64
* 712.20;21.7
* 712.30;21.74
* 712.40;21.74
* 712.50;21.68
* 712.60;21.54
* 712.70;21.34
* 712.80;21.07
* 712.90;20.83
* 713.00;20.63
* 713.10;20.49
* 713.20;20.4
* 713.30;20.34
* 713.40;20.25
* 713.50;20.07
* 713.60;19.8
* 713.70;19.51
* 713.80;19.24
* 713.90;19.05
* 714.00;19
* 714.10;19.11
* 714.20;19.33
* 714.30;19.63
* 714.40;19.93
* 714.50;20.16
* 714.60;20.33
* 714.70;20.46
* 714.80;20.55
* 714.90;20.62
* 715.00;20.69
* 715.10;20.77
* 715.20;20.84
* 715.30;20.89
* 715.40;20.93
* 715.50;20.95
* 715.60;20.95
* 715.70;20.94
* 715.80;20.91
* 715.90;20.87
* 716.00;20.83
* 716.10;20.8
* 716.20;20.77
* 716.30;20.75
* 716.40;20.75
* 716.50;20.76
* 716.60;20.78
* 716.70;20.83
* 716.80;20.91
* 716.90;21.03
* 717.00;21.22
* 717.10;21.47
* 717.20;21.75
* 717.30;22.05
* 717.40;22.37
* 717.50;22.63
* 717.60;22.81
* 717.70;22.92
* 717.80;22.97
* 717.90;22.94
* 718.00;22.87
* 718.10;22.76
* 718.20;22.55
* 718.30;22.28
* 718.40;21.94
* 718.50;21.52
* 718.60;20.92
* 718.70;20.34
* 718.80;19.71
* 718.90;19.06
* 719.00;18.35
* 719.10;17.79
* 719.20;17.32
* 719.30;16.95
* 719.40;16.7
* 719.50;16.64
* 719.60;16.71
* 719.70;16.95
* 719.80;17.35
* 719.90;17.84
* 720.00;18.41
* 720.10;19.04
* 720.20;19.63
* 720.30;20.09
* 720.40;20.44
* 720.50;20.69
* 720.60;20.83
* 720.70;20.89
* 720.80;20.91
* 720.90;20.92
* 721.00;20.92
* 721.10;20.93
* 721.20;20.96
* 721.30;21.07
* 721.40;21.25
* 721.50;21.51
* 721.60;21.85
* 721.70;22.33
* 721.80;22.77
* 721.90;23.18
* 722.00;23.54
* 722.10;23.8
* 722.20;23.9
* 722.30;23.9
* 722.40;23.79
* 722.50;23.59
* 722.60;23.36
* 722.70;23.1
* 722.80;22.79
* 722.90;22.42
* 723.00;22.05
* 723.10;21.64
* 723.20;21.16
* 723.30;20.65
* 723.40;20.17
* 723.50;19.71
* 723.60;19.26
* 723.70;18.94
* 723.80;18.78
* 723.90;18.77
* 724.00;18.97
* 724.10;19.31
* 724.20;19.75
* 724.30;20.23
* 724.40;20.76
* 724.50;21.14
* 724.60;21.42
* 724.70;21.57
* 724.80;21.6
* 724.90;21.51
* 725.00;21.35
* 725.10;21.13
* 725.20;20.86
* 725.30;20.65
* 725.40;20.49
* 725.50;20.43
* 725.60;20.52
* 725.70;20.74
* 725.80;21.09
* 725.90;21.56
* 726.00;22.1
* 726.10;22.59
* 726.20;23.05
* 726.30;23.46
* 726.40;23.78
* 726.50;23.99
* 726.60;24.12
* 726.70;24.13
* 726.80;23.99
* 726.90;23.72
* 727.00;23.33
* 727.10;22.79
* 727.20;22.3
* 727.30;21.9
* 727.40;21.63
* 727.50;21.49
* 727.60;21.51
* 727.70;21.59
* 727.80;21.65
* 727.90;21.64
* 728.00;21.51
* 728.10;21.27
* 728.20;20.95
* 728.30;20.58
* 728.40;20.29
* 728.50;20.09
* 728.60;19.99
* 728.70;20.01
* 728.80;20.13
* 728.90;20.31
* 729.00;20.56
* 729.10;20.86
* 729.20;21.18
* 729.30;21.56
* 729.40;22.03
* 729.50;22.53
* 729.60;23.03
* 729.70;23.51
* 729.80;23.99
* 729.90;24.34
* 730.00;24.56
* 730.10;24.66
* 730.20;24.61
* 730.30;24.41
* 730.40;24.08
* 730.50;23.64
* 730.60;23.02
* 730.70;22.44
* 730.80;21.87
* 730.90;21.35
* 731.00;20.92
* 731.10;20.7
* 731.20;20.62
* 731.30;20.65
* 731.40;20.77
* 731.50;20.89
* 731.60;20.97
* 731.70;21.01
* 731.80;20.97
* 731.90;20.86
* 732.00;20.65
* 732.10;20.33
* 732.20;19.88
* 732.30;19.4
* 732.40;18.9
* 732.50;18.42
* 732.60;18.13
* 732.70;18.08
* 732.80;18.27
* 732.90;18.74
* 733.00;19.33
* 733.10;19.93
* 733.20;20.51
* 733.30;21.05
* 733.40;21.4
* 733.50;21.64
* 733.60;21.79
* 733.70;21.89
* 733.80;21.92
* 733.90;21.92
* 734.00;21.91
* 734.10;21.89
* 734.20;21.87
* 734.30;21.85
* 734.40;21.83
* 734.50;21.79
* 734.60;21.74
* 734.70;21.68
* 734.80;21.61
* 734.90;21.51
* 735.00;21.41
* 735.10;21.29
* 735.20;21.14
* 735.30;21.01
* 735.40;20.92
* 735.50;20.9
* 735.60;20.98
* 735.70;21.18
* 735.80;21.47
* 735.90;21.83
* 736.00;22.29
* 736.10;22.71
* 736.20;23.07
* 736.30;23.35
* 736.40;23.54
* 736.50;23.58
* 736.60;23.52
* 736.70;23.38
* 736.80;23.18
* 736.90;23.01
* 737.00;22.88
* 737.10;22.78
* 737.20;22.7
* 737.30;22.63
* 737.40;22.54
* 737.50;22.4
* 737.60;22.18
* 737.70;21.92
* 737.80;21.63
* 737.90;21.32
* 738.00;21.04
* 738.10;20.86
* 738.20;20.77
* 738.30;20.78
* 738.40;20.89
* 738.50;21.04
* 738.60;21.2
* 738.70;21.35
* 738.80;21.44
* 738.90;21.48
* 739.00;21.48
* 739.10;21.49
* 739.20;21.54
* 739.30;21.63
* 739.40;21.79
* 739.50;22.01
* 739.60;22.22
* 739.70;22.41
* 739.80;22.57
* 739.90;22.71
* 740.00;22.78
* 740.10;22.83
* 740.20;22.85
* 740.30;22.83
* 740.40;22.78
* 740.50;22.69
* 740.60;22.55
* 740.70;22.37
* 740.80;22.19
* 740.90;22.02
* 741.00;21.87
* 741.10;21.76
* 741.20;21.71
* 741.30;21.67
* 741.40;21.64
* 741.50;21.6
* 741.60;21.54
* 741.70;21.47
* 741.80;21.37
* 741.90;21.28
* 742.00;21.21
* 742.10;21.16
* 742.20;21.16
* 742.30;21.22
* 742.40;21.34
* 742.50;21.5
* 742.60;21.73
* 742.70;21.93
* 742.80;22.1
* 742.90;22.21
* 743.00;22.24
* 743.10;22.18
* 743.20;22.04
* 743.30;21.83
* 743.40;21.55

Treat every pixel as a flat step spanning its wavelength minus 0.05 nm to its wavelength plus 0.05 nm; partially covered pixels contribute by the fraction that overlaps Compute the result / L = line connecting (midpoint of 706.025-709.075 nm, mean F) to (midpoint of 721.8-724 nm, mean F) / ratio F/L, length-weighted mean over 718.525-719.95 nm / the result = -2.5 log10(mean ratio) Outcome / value 0.21 mag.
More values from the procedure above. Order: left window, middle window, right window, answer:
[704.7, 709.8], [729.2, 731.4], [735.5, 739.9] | -0.03 mag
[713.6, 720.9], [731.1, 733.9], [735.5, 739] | 0.07 mag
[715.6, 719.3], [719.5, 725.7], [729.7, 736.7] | 0.02 mag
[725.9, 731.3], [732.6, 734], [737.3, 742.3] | 0.08 mag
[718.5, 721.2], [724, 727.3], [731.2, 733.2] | -0.12 mag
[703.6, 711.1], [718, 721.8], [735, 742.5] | 0.12 mag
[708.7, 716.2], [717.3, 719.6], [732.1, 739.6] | 0.02 mag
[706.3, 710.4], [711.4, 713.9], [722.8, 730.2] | 0.04 mag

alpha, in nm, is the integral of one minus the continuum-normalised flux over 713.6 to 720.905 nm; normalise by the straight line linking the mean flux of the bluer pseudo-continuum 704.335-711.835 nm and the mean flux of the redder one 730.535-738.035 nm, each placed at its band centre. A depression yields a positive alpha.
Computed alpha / 0.536 nm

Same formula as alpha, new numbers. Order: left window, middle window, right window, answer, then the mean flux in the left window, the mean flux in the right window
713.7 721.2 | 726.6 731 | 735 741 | -0.188 nm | 20.4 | 22.1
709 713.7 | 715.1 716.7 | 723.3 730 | 0.020 nm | 21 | 21.4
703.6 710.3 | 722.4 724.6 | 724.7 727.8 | 0.131 nm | 22.8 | 22.1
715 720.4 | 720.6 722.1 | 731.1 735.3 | -0.086 nm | 20.4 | 20.7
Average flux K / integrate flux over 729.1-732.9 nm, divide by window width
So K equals 21.5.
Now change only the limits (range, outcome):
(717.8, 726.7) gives 21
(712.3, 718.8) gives 21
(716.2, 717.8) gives 21.6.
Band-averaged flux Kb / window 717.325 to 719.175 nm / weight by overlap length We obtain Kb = 21.4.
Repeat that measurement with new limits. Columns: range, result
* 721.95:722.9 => 23.5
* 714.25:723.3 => 21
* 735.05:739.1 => 21.9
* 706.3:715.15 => 21.2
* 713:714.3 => 19.7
